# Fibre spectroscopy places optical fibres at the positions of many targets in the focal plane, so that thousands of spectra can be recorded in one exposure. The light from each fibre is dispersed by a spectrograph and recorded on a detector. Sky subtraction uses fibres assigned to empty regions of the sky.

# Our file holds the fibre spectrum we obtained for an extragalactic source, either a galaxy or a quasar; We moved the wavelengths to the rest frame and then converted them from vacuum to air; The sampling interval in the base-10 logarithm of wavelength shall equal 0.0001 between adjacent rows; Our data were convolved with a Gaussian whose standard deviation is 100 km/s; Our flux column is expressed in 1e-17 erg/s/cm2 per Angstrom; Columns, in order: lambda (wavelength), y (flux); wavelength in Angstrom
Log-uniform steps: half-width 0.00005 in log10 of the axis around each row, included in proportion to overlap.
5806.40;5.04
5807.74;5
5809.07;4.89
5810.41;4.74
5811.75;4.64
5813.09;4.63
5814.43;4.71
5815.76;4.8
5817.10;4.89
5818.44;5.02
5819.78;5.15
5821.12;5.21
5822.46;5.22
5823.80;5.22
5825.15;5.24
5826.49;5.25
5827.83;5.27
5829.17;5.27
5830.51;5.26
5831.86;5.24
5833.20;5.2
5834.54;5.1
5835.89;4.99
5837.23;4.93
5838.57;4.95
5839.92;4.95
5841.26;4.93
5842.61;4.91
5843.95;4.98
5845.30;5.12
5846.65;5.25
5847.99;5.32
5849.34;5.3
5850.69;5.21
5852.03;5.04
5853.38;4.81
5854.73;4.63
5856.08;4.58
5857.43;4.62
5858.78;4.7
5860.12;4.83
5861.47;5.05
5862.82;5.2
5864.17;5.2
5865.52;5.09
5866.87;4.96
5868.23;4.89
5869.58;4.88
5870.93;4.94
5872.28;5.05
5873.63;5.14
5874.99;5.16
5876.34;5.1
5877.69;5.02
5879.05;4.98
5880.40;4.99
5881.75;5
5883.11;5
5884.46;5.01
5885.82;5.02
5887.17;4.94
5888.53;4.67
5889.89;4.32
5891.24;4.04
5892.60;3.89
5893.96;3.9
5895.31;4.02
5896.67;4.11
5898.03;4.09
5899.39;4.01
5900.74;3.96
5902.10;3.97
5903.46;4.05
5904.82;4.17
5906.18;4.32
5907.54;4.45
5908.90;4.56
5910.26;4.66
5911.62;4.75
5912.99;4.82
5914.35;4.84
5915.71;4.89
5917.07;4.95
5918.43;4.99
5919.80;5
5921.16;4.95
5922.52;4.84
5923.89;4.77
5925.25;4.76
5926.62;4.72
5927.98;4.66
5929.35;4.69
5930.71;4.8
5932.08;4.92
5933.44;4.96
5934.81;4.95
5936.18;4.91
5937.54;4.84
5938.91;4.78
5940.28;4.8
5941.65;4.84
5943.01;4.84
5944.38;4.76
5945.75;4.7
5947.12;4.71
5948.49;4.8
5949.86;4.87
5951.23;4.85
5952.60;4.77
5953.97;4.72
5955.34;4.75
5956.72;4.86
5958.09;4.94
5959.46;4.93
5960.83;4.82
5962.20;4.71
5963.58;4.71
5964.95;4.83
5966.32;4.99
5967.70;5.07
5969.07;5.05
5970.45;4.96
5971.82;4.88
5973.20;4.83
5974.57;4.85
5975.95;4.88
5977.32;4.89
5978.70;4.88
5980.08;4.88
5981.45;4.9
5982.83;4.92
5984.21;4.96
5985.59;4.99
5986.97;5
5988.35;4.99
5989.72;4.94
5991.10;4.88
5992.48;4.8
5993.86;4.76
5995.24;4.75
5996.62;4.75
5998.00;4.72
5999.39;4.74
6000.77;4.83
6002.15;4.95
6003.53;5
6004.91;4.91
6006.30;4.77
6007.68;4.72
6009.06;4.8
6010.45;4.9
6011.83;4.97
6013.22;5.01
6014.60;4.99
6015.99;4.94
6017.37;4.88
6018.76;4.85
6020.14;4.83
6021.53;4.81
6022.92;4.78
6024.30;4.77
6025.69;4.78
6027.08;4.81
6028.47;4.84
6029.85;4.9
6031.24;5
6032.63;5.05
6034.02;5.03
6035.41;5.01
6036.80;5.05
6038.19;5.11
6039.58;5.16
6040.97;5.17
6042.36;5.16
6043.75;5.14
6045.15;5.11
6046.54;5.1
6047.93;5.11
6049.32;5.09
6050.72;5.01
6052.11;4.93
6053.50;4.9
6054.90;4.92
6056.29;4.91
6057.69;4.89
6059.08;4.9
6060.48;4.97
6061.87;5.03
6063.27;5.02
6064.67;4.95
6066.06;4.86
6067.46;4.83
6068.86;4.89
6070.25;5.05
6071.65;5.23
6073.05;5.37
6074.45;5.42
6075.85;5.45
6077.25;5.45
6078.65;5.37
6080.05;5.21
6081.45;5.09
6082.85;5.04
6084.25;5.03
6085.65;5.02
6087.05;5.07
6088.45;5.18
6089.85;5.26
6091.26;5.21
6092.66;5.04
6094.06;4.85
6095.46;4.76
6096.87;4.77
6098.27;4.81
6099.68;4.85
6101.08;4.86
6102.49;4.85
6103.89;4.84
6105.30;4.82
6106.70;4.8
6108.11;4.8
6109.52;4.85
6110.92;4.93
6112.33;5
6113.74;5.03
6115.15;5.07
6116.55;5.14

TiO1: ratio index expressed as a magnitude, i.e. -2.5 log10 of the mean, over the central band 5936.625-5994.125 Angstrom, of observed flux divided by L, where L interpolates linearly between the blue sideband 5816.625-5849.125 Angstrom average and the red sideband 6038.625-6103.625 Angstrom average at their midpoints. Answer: 0.048 mag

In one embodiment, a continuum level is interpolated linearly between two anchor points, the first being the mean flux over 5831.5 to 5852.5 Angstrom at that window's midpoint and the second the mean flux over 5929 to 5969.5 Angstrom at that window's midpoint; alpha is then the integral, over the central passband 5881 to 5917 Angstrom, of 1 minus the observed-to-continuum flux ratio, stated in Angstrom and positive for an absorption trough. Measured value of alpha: 3.7 Angstrom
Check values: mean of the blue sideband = 5.09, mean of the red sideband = 4.84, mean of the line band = 4.45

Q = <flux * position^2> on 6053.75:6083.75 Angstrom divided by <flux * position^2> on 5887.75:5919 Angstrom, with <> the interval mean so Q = 1.23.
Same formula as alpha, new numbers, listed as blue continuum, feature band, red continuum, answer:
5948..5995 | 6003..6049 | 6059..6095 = 0.40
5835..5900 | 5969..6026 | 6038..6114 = 0.91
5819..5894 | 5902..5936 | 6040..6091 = 2.00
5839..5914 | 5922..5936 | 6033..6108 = 0.02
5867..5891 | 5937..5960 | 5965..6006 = 0.45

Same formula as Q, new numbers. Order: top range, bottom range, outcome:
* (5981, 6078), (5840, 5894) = 1.07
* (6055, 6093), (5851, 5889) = 1.10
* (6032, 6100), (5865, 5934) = 1.14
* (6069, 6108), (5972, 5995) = 1.07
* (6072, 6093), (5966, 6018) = 1.10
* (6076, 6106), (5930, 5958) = 1.09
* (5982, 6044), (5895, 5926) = 1.12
